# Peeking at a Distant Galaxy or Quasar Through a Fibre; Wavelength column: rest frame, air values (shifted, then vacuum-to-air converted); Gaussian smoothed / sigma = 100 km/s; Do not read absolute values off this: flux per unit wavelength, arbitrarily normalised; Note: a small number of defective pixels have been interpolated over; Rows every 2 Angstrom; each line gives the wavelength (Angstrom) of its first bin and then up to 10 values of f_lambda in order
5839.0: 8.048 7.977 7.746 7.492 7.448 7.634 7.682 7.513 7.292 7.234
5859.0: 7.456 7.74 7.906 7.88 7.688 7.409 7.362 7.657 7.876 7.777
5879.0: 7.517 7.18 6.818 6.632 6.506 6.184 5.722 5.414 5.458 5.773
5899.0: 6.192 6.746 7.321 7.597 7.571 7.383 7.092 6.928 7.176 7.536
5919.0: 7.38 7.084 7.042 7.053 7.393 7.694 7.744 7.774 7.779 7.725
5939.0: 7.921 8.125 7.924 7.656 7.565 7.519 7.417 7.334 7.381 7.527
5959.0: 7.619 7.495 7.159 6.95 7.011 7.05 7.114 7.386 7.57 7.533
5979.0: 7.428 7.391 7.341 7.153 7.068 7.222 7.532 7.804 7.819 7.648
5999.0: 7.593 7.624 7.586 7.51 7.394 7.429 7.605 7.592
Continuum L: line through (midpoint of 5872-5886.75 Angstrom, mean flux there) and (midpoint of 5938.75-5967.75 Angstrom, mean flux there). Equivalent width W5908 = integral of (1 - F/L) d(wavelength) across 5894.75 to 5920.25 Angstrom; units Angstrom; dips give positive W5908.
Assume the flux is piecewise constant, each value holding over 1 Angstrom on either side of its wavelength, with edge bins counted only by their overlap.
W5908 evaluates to 1.4 Angstrom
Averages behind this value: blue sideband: 7.31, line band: 6.98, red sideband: 7.5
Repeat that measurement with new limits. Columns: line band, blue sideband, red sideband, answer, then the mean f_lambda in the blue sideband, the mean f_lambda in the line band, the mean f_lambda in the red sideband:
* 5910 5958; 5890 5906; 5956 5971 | -4.80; 6.28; 7.49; 7.25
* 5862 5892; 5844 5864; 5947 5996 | 1.20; 7.54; 7.21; 7.37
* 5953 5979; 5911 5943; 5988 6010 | 0.72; 7.49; 7.32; 7.56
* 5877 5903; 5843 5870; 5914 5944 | 3.88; 7.57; 6.44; 7.56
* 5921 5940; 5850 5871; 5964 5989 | -0.43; 7.57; 7.54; 7.25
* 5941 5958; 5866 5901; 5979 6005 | -0.88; 6.77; 7.57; 7.48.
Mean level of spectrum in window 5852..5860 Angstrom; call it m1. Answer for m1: 7.37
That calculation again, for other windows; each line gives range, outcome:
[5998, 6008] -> 7.54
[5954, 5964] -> 7.44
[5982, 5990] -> 7.2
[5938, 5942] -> 8.02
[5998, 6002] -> 7.61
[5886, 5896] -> 5.86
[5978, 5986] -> 7.33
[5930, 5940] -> 7.79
